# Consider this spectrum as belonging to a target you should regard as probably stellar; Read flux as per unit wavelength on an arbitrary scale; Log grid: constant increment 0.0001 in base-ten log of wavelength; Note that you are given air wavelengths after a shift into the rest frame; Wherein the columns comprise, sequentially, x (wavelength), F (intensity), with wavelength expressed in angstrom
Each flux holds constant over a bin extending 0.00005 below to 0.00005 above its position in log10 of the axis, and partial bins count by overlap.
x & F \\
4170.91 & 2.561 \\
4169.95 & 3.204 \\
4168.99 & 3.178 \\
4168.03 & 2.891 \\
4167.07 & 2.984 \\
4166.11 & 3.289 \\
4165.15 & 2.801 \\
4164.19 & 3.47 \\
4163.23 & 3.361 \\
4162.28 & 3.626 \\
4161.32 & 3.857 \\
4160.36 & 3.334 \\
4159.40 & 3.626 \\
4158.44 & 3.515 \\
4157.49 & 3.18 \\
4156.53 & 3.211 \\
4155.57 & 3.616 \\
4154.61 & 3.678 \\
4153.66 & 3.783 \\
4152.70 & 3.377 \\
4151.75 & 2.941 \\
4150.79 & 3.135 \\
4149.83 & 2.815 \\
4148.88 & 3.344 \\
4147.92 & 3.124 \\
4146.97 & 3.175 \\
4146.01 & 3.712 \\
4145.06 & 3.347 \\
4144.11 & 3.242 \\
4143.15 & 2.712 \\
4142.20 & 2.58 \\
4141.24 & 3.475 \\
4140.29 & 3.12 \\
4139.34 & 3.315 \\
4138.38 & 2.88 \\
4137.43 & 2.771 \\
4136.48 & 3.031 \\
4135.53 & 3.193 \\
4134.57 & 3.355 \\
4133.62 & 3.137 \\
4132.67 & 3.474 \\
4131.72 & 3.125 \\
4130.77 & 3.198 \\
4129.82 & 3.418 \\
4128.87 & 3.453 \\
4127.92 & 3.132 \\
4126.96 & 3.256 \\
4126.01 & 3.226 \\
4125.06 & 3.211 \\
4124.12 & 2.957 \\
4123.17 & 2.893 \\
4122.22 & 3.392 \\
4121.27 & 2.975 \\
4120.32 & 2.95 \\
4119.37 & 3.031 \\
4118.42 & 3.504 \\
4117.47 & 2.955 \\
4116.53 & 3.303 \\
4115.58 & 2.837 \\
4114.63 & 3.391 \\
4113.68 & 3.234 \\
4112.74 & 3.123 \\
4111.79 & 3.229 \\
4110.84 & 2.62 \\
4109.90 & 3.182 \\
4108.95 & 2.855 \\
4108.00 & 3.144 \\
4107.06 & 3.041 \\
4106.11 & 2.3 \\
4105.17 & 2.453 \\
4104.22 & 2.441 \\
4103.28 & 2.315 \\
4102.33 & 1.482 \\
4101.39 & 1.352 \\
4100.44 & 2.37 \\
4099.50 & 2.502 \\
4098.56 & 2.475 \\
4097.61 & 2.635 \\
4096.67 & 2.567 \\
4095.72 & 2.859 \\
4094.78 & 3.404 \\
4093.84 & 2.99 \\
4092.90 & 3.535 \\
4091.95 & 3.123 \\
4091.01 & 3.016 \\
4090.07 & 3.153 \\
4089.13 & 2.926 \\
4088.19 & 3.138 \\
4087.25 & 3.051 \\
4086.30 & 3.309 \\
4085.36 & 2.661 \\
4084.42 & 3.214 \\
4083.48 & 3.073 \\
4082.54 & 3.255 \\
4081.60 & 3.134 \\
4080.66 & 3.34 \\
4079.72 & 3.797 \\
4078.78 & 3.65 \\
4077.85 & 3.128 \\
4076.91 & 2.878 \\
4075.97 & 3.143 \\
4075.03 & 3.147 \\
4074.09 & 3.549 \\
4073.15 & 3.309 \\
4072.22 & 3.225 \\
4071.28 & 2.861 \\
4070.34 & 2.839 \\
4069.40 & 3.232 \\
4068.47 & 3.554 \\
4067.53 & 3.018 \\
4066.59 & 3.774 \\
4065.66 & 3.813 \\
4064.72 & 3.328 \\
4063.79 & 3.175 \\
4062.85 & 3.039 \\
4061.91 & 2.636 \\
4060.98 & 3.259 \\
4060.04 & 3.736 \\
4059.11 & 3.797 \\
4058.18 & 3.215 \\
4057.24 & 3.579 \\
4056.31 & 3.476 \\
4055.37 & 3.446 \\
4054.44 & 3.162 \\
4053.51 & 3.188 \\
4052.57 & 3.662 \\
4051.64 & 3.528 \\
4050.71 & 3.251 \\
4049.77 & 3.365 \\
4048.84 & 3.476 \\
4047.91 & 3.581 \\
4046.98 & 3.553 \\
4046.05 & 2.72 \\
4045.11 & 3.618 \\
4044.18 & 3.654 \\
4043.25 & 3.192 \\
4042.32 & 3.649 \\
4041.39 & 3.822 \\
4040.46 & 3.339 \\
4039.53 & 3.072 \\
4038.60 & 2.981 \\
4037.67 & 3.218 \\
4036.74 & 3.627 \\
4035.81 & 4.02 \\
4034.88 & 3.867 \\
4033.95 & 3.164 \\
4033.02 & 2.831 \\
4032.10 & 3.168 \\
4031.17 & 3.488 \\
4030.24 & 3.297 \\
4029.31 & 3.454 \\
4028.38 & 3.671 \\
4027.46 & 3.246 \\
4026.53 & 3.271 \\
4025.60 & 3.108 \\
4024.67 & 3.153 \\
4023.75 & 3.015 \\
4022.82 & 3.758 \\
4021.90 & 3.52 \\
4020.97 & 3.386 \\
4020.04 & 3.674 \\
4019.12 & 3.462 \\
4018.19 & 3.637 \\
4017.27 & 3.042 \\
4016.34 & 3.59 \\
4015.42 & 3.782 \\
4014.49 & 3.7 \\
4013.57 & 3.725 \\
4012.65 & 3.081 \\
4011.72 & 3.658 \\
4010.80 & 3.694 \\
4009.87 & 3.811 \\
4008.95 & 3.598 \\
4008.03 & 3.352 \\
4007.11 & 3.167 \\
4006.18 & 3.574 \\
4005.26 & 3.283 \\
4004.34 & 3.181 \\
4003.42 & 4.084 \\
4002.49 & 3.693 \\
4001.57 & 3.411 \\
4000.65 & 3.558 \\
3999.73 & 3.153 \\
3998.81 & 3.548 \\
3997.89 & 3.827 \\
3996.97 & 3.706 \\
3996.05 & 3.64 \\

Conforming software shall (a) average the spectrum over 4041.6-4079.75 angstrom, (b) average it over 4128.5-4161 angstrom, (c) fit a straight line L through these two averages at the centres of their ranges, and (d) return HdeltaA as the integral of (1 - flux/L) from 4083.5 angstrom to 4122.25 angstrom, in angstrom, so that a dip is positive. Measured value 4.95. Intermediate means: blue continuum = 3.34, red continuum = 3.25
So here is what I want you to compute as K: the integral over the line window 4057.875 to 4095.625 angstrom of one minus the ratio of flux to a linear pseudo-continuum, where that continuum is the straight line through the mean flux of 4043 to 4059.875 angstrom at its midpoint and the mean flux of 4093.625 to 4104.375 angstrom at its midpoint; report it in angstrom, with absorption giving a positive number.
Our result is -4.5 angstrom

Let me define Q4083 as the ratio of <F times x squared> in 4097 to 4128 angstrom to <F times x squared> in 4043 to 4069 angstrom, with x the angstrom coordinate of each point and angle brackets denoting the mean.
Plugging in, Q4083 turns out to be 0.86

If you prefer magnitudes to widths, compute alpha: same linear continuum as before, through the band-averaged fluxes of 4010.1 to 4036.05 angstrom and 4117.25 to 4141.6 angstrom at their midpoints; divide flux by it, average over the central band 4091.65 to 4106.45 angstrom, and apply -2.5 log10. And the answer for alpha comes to 0.27 mag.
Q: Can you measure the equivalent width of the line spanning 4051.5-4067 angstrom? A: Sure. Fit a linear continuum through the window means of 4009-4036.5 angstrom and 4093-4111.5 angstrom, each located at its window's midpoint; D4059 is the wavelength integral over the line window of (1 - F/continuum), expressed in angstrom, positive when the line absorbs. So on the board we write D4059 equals -1.67 angstrom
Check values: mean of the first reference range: 3.46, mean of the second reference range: 2.6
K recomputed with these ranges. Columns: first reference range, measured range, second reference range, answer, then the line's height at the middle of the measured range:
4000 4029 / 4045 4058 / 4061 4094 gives -0.29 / 3.32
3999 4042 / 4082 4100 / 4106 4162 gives 1.62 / 3.29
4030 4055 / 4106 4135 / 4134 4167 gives 1.41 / 3.3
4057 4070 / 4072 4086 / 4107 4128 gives 0.22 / 3.29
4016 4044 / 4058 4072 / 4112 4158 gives 0.17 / 3.33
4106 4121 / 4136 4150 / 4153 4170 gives 0.58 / 3.25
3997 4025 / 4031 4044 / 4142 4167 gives 0.30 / 3.47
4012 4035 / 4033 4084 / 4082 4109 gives -4.18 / 3.1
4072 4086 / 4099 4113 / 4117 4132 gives 2.82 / 3.2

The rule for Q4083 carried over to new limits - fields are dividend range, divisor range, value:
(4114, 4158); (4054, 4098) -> 1.02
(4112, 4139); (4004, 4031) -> 0.97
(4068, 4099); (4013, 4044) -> 0.94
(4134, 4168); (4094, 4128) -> 1.16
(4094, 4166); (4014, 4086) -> 0.95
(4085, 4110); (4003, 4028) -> 0.82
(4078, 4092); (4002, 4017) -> 0.93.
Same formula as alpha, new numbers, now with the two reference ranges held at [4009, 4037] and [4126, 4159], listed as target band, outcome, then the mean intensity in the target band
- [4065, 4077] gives 0.03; 3.27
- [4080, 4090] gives 0.07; 3.12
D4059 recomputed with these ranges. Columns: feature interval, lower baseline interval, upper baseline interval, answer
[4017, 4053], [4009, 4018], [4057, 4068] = 0.79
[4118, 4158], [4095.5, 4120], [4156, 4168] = -1.72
